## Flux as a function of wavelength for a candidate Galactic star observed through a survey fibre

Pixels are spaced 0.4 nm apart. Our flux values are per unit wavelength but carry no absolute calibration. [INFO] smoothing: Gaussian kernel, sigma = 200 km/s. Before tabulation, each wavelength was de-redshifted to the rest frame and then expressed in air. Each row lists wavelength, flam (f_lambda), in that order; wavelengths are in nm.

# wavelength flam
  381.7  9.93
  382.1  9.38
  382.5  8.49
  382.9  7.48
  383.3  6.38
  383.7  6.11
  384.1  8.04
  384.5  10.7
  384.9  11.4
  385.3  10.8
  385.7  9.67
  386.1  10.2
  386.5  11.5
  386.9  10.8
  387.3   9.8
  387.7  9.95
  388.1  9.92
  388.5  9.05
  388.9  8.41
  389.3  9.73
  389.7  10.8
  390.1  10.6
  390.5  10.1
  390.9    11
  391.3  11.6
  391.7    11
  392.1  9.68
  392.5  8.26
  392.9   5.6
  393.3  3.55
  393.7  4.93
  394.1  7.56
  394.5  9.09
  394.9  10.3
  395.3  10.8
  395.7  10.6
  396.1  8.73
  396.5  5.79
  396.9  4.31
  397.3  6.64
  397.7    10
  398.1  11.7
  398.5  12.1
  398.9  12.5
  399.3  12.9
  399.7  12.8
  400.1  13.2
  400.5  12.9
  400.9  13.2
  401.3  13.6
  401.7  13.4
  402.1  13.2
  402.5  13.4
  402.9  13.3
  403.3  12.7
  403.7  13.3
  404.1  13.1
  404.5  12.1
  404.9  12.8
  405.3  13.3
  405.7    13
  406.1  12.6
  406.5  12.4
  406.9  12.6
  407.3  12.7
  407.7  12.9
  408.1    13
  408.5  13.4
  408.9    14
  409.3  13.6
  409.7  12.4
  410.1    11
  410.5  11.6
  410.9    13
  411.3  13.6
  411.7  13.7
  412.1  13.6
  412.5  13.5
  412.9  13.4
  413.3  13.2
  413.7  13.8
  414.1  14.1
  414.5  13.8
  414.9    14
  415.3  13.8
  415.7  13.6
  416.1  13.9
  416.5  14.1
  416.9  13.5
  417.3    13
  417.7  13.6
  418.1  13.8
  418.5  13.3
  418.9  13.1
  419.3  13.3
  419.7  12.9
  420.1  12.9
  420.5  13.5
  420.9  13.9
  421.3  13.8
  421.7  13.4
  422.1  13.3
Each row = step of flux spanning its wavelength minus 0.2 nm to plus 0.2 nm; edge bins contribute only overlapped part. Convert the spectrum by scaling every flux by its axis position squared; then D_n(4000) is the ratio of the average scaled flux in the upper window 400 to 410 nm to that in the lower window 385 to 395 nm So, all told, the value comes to 1.50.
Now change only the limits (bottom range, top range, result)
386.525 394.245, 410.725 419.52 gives 1.68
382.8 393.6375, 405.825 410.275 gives 1.52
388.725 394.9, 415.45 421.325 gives 1.74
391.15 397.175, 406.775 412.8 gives 1.74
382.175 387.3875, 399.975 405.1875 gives 1.54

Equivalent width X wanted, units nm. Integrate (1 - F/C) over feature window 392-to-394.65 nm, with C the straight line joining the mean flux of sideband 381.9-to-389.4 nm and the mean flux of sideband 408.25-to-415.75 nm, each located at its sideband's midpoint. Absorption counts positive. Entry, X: 0.93 nm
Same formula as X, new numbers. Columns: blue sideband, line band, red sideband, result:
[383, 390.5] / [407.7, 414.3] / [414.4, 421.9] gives -0.274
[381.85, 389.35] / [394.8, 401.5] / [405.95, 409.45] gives 0.446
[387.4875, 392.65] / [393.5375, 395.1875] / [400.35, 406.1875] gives 0.426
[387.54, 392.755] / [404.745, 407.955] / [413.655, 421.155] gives -0.182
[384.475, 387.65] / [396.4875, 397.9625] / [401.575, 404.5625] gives 0.631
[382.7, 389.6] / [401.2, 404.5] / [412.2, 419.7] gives -0.398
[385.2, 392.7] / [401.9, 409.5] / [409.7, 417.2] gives -0.418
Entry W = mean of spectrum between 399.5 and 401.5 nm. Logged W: 13.1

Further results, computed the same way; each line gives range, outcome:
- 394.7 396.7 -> 9.24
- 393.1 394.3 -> 5.35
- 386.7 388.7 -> 9.9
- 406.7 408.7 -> 12.9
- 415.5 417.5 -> 13.6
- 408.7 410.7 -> 12.5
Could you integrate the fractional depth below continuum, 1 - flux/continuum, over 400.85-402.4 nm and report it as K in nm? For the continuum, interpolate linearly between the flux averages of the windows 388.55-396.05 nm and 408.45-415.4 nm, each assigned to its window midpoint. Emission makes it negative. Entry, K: -0.32 nm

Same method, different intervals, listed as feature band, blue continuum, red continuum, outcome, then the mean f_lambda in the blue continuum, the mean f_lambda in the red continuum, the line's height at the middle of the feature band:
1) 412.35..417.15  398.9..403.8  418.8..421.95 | -0.16 nm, 13.1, 13.4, 13.3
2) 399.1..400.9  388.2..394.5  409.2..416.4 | -0.40 nm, 8.82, 13.3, 10.6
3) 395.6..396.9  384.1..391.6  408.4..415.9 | 0.43 nm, 10.3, 13.3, 11.3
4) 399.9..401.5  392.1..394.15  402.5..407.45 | -0.42 nm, 6.23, 12.8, 10.5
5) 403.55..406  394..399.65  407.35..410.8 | -0.27 nm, 9.62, 12.7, 11.6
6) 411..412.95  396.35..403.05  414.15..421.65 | -0.10 nm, 11.5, 13.6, 12.9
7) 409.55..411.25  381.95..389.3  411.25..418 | 0.12 nm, 9.35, 13.7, 13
